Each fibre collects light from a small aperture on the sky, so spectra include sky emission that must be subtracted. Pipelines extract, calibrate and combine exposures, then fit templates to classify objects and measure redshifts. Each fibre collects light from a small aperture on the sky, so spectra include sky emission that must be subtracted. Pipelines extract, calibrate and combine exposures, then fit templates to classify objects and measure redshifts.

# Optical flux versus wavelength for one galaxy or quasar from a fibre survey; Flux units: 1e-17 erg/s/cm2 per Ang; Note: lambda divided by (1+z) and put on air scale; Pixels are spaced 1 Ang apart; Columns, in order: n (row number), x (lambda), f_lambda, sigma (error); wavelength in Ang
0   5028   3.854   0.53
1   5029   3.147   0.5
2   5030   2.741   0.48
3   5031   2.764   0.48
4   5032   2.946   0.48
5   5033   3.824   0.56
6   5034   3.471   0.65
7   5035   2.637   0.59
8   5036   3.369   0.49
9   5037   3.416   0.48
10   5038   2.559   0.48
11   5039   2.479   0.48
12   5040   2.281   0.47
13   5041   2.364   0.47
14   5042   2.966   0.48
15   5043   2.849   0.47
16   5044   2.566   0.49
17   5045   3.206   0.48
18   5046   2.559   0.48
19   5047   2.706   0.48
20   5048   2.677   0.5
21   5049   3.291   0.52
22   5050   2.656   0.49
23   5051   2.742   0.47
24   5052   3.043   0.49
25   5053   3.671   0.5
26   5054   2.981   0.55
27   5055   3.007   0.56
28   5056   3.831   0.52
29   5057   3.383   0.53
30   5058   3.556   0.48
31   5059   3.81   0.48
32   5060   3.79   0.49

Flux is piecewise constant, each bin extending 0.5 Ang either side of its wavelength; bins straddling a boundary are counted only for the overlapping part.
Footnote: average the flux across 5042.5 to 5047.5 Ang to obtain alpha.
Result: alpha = 2.78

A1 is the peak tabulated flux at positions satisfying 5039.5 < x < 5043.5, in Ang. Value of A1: 2.966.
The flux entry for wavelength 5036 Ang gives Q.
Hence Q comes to 3.369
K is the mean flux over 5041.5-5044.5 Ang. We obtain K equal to 2.79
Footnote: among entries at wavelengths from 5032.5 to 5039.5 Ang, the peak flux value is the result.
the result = 3.824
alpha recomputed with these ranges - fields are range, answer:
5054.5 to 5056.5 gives 3.42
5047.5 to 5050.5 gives 2.87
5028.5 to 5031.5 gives 2.88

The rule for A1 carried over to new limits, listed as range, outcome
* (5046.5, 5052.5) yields 3.291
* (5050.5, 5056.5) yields 3.831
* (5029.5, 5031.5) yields 2.764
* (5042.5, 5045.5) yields 3.206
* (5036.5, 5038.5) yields 3.416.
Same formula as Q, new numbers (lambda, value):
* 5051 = 2.742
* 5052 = 3.043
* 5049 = 3.291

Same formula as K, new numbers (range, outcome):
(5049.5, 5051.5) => 2.7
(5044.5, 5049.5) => 2.89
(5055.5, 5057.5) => 3.61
